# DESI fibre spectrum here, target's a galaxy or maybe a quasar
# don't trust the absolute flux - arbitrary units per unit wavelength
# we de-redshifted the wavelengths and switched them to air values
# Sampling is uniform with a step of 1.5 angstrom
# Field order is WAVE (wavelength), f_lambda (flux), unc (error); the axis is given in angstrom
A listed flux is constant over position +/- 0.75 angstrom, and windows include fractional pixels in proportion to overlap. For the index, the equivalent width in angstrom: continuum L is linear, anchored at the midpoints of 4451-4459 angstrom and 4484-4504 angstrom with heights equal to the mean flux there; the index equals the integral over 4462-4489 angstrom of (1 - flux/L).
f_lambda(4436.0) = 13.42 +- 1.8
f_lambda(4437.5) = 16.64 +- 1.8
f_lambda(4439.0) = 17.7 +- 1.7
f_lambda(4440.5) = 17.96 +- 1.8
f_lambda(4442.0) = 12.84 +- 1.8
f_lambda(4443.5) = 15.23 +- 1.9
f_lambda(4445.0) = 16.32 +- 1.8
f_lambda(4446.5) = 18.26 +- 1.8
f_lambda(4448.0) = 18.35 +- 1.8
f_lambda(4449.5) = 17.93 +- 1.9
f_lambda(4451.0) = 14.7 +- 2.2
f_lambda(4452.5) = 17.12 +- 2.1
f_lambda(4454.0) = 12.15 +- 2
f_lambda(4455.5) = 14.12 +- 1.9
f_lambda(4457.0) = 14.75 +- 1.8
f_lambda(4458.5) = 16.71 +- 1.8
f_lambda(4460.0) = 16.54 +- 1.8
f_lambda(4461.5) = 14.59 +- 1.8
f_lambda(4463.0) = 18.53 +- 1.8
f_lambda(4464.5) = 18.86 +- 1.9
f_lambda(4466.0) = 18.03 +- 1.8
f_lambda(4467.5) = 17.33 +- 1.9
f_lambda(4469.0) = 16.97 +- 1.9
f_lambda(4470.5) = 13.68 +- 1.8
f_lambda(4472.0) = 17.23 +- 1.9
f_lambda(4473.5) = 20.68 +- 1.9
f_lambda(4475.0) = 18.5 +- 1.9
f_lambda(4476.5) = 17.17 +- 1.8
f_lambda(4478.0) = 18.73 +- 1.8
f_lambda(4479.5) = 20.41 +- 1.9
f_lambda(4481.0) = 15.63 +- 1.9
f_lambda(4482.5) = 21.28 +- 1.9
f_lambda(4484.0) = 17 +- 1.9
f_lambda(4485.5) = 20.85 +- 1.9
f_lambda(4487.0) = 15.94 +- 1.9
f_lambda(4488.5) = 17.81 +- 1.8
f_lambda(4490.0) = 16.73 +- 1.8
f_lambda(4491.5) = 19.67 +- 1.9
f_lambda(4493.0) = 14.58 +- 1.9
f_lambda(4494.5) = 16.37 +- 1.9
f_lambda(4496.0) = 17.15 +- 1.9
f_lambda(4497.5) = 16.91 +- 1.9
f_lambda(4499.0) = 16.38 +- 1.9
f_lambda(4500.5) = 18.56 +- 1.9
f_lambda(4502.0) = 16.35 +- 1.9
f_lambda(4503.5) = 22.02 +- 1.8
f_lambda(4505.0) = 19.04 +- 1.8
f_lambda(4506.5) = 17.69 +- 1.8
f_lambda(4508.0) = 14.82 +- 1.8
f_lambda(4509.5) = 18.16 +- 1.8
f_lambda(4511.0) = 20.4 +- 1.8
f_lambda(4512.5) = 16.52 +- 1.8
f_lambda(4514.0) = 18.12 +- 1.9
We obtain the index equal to -2.9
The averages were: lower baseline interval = 14.9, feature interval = 18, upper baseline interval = 17.6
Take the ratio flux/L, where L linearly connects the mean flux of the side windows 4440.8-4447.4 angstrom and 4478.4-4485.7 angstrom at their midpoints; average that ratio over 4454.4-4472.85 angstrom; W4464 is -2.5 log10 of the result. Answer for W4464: 0.07 mag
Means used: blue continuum 15.9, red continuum 18.9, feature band 16.4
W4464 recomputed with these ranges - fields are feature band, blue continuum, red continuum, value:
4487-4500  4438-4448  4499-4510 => 0.050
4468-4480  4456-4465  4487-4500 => -0.073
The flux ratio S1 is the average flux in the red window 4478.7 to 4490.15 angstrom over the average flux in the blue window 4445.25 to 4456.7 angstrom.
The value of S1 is 1.1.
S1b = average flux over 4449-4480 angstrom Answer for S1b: 16.9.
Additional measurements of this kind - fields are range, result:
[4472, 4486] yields 18.8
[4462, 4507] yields 17.9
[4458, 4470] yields 17.1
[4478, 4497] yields 17.8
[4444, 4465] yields 16.3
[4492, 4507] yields 17.5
